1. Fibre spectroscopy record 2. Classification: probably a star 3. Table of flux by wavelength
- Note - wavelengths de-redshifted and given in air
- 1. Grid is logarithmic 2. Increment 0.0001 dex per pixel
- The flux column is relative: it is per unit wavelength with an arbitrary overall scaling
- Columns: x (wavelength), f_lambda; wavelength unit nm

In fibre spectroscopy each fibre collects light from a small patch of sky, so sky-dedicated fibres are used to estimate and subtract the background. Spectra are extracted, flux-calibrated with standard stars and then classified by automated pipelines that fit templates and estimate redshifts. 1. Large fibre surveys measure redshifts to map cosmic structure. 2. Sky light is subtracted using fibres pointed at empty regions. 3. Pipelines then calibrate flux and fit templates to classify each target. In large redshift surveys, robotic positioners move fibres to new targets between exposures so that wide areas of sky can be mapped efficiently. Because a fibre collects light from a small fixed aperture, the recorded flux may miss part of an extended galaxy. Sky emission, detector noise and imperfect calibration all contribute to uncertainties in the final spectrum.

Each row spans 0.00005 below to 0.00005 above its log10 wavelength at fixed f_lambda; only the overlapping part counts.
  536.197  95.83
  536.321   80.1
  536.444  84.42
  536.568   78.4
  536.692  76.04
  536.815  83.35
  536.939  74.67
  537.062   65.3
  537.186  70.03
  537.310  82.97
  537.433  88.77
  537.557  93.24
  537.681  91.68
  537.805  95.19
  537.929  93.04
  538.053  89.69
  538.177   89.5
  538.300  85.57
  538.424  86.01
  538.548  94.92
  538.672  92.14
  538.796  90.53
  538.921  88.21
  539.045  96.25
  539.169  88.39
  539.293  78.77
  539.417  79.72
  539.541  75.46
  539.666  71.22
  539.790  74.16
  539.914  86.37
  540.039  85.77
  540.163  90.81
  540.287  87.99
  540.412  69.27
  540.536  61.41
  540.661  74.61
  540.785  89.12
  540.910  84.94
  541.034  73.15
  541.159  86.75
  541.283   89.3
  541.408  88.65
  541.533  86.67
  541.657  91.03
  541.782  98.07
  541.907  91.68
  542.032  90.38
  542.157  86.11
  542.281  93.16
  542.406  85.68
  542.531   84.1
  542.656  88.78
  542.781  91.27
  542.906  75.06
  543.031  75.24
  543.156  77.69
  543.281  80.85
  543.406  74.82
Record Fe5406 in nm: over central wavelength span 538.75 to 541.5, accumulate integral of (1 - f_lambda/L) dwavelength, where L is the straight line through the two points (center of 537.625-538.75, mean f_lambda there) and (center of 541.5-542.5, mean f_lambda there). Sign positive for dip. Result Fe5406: 0.25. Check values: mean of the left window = 90.9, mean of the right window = 90.3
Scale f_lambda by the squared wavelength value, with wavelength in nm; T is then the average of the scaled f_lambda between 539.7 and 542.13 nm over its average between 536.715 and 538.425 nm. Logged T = 1.00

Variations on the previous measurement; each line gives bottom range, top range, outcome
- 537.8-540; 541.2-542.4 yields 1.06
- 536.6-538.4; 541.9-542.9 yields 1.06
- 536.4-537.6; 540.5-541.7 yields 1.06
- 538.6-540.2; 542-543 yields 1.04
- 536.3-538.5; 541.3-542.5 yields 1.09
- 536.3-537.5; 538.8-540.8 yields 1.05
